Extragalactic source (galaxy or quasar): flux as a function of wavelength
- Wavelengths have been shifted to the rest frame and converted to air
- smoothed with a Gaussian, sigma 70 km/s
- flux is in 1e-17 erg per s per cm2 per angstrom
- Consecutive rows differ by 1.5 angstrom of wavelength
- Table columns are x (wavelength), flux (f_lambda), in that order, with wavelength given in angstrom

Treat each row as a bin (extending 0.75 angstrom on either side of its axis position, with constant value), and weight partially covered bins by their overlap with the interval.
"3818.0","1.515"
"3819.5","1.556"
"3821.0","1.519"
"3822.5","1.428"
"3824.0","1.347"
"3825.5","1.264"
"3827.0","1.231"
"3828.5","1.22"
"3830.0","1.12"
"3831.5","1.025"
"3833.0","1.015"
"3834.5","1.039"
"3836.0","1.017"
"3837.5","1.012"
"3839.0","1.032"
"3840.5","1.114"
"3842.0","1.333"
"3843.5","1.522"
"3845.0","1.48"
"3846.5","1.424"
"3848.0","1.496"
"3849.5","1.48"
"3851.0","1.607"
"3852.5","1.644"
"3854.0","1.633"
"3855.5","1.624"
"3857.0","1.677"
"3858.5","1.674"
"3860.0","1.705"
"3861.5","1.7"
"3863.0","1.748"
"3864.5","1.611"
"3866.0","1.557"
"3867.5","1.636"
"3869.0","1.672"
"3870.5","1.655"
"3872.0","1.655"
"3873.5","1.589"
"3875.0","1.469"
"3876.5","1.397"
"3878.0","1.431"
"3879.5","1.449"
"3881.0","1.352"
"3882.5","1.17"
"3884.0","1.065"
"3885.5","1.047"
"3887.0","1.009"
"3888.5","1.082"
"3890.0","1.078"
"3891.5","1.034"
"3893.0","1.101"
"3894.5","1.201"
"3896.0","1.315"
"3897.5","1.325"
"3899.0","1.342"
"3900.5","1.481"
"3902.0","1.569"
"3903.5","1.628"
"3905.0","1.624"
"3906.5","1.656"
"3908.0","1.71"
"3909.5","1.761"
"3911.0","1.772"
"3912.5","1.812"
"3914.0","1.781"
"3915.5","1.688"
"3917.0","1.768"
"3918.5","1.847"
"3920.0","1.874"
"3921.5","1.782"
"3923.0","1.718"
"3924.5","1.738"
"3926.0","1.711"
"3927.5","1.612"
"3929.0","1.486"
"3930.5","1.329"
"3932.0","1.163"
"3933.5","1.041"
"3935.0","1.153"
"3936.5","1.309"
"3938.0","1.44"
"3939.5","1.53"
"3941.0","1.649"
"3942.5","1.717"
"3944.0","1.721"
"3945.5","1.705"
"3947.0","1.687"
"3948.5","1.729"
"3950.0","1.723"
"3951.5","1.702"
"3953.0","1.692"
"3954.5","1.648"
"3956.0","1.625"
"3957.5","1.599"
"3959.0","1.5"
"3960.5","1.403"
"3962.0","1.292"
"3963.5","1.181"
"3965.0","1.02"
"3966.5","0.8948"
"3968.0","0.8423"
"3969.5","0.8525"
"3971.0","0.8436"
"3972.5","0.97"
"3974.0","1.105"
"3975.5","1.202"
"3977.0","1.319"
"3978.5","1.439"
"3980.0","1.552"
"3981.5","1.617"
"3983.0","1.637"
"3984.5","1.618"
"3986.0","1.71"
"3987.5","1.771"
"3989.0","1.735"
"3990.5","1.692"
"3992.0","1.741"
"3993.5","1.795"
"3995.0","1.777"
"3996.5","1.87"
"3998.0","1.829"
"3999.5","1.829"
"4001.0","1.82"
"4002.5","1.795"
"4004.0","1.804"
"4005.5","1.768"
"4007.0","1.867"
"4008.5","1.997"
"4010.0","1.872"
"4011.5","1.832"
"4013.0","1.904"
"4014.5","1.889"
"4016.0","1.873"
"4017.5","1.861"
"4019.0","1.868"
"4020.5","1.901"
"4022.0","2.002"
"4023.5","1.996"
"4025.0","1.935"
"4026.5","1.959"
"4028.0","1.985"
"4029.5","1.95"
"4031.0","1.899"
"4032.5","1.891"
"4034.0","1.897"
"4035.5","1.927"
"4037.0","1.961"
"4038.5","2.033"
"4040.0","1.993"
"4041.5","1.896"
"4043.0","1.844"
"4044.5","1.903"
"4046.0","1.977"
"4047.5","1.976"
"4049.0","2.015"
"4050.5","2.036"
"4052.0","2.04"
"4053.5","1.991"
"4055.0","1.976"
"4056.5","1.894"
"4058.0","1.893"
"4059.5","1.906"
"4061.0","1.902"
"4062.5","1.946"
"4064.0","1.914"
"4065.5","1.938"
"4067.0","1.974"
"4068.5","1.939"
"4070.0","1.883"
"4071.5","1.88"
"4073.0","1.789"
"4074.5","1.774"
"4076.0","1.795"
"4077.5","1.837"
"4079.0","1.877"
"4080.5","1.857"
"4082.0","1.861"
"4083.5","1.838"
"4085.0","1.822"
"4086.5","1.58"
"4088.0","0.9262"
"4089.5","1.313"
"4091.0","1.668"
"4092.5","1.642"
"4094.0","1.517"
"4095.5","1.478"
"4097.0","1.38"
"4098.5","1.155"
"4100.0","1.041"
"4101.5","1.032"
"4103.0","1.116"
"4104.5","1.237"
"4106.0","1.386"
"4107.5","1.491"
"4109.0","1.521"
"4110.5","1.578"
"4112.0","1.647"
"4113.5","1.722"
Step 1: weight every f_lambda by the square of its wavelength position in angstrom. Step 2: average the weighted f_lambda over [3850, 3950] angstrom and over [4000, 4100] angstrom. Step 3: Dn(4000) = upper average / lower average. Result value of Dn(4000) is 1.30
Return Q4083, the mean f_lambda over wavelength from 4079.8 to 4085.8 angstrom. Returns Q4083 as 1.84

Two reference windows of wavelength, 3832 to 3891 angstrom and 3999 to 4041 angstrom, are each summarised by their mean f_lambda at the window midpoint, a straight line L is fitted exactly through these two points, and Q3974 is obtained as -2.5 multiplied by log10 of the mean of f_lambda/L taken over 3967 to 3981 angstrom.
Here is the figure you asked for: 0.48 mag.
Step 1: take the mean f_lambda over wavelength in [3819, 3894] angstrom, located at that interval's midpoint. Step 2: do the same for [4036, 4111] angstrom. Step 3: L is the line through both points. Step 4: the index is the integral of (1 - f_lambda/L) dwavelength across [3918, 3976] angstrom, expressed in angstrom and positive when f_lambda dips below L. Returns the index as 3.1 angstrom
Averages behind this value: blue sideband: 1.37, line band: 1.44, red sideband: 1.73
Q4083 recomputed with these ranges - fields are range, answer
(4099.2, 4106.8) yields 1.16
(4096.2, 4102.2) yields 1.16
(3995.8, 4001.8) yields 1.84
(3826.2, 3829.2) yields 1.23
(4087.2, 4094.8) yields 1.41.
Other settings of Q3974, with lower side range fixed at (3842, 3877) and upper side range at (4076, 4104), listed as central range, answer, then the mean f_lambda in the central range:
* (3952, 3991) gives 0.128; 1.38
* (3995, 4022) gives -0.209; 1.86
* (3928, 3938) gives 0.224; 1.27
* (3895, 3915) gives -0.015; 1.59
